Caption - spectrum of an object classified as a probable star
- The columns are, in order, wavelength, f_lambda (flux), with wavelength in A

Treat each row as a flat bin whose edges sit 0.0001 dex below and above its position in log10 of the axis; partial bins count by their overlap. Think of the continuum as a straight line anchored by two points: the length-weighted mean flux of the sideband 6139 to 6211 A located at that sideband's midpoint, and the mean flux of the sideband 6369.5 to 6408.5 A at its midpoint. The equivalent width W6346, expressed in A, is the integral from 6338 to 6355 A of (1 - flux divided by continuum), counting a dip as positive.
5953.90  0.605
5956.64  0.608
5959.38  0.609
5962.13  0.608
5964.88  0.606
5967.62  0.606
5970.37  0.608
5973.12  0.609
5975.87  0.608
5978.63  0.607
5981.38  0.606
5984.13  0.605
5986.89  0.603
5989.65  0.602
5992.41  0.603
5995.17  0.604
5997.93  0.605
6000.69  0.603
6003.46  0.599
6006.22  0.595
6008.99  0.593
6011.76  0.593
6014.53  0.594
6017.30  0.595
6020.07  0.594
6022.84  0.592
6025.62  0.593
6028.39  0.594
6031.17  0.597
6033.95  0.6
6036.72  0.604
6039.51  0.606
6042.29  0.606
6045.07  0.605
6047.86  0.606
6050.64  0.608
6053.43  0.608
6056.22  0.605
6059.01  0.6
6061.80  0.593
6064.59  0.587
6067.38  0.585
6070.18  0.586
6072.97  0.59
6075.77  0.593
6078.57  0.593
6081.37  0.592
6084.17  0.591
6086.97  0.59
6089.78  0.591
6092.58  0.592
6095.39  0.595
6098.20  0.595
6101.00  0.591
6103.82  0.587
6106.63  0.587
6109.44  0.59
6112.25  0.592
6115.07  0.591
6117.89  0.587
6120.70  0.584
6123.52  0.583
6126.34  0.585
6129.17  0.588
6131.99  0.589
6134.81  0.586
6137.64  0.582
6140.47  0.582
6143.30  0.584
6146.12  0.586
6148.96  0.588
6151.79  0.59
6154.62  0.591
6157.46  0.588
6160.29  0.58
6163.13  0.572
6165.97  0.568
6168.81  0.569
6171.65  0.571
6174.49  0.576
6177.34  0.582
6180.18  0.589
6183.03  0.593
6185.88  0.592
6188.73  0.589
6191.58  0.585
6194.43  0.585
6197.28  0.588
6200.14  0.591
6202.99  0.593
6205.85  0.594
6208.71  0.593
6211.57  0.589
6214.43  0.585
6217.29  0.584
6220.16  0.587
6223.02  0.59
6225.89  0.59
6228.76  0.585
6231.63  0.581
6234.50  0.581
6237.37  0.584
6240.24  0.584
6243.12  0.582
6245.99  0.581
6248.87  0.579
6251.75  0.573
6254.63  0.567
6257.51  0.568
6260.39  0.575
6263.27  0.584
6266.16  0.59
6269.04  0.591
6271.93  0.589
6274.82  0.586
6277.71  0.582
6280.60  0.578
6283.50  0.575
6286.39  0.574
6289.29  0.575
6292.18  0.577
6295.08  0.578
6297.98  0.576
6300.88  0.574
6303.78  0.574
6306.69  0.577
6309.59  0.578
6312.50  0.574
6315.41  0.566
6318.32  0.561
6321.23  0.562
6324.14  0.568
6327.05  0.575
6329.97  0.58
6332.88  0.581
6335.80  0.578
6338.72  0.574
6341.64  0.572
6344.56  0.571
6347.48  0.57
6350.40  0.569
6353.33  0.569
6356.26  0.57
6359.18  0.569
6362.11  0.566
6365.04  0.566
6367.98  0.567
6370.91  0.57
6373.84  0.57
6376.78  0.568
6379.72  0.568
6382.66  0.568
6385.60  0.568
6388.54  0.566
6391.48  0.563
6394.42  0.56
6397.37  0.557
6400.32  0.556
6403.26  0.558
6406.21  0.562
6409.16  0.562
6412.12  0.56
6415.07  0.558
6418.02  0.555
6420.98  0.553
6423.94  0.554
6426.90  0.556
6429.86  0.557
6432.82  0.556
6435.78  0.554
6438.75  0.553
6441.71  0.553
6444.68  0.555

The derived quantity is -0.07 A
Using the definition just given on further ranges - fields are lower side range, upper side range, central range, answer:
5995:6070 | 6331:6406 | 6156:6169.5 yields 0.2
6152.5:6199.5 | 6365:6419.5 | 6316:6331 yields 0.0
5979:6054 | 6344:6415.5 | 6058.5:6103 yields 0.2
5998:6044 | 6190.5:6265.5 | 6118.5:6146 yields 0.2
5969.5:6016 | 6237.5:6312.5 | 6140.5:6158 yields 0.1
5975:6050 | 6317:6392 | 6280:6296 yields 0.0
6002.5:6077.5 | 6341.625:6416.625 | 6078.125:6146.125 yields 0.2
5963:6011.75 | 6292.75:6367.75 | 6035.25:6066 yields -0.3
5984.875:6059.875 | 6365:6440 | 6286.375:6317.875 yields -0.2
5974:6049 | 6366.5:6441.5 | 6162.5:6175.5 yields 0.3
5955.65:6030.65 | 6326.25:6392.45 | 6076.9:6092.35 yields 0.1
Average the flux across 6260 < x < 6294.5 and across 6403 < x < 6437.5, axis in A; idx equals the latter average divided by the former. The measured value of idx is 0.96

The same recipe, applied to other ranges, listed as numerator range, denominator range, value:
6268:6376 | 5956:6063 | 0.95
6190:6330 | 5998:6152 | 0.98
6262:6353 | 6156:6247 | 0.99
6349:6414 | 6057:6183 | 0.96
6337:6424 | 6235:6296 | 0.97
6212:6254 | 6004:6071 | 0.98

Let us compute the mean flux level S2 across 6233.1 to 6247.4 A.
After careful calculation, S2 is 0.583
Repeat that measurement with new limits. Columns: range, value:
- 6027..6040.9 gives 0.6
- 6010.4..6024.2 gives 0.594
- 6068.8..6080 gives 0.591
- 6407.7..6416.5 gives 0.56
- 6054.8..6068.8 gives 0.594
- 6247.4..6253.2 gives 0.576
